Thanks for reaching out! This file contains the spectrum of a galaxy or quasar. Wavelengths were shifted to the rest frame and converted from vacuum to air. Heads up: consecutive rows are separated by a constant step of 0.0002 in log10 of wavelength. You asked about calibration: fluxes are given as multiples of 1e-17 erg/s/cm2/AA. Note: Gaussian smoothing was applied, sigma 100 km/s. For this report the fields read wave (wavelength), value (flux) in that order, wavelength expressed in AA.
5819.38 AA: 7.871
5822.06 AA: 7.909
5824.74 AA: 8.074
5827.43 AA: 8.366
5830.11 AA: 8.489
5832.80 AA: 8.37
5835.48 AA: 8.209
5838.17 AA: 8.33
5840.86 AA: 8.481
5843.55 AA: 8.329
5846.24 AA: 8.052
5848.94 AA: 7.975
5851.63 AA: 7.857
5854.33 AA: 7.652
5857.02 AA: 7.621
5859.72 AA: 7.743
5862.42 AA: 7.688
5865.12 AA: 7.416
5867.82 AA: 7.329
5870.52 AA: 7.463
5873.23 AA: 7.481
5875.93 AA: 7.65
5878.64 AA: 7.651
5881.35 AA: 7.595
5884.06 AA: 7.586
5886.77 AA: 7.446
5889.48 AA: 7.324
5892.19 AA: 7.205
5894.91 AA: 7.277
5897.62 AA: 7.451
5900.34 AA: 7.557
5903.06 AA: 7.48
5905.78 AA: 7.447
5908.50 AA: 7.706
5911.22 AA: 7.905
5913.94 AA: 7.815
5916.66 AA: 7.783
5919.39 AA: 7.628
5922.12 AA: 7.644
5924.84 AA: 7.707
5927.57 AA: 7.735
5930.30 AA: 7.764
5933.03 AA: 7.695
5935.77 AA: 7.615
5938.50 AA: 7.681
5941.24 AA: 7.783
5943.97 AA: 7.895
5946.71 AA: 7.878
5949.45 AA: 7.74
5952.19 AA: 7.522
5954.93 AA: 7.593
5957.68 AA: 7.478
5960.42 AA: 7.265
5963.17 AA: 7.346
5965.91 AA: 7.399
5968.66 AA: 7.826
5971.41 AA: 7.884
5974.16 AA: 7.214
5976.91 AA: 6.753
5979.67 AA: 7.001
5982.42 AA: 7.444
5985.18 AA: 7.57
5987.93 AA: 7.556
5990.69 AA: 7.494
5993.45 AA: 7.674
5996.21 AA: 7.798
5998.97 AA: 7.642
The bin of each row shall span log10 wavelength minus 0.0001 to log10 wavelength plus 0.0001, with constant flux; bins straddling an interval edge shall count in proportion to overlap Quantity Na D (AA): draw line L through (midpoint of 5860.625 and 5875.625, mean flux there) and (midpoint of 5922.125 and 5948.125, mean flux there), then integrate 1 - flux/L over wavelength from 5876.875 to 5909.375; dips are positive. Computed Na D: 0.5 AA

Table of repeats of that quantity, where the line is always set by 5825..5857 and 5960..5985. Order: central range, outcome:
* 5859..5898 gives 2.22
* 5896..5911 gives 0.44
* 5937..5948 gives -0.38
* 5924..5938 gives -0.16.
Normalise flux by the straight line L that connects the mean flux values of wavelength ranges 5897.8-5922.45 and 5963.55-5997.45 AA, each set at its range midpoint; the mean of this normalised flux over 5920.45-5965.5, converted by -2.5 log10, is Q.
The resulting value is -0.011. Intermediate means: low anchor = 7.65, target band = 7.64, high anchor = 7.46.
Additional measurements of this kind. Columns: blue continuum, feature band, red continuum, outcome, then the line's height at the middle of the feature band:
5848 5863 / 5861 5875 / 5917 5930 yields 0.037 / 7.74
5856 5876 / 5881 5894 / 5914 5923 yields 0.028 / 7.61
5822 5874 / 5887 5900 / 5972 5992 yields 0.056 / 7.73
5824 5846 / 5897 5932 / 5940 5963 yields 0.025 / 7.85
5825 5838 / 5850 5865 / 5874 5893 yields 0.031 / 7.92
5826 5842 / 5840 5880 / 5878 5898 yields 0.024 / 7.92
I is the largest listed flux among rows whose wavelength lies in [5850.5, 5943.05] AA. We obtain 7.905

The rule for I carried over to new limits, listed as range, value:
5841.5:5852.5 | 8.329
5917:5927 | 7.707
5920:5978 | 7.895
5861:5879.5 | 7.688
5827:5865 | 8.489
